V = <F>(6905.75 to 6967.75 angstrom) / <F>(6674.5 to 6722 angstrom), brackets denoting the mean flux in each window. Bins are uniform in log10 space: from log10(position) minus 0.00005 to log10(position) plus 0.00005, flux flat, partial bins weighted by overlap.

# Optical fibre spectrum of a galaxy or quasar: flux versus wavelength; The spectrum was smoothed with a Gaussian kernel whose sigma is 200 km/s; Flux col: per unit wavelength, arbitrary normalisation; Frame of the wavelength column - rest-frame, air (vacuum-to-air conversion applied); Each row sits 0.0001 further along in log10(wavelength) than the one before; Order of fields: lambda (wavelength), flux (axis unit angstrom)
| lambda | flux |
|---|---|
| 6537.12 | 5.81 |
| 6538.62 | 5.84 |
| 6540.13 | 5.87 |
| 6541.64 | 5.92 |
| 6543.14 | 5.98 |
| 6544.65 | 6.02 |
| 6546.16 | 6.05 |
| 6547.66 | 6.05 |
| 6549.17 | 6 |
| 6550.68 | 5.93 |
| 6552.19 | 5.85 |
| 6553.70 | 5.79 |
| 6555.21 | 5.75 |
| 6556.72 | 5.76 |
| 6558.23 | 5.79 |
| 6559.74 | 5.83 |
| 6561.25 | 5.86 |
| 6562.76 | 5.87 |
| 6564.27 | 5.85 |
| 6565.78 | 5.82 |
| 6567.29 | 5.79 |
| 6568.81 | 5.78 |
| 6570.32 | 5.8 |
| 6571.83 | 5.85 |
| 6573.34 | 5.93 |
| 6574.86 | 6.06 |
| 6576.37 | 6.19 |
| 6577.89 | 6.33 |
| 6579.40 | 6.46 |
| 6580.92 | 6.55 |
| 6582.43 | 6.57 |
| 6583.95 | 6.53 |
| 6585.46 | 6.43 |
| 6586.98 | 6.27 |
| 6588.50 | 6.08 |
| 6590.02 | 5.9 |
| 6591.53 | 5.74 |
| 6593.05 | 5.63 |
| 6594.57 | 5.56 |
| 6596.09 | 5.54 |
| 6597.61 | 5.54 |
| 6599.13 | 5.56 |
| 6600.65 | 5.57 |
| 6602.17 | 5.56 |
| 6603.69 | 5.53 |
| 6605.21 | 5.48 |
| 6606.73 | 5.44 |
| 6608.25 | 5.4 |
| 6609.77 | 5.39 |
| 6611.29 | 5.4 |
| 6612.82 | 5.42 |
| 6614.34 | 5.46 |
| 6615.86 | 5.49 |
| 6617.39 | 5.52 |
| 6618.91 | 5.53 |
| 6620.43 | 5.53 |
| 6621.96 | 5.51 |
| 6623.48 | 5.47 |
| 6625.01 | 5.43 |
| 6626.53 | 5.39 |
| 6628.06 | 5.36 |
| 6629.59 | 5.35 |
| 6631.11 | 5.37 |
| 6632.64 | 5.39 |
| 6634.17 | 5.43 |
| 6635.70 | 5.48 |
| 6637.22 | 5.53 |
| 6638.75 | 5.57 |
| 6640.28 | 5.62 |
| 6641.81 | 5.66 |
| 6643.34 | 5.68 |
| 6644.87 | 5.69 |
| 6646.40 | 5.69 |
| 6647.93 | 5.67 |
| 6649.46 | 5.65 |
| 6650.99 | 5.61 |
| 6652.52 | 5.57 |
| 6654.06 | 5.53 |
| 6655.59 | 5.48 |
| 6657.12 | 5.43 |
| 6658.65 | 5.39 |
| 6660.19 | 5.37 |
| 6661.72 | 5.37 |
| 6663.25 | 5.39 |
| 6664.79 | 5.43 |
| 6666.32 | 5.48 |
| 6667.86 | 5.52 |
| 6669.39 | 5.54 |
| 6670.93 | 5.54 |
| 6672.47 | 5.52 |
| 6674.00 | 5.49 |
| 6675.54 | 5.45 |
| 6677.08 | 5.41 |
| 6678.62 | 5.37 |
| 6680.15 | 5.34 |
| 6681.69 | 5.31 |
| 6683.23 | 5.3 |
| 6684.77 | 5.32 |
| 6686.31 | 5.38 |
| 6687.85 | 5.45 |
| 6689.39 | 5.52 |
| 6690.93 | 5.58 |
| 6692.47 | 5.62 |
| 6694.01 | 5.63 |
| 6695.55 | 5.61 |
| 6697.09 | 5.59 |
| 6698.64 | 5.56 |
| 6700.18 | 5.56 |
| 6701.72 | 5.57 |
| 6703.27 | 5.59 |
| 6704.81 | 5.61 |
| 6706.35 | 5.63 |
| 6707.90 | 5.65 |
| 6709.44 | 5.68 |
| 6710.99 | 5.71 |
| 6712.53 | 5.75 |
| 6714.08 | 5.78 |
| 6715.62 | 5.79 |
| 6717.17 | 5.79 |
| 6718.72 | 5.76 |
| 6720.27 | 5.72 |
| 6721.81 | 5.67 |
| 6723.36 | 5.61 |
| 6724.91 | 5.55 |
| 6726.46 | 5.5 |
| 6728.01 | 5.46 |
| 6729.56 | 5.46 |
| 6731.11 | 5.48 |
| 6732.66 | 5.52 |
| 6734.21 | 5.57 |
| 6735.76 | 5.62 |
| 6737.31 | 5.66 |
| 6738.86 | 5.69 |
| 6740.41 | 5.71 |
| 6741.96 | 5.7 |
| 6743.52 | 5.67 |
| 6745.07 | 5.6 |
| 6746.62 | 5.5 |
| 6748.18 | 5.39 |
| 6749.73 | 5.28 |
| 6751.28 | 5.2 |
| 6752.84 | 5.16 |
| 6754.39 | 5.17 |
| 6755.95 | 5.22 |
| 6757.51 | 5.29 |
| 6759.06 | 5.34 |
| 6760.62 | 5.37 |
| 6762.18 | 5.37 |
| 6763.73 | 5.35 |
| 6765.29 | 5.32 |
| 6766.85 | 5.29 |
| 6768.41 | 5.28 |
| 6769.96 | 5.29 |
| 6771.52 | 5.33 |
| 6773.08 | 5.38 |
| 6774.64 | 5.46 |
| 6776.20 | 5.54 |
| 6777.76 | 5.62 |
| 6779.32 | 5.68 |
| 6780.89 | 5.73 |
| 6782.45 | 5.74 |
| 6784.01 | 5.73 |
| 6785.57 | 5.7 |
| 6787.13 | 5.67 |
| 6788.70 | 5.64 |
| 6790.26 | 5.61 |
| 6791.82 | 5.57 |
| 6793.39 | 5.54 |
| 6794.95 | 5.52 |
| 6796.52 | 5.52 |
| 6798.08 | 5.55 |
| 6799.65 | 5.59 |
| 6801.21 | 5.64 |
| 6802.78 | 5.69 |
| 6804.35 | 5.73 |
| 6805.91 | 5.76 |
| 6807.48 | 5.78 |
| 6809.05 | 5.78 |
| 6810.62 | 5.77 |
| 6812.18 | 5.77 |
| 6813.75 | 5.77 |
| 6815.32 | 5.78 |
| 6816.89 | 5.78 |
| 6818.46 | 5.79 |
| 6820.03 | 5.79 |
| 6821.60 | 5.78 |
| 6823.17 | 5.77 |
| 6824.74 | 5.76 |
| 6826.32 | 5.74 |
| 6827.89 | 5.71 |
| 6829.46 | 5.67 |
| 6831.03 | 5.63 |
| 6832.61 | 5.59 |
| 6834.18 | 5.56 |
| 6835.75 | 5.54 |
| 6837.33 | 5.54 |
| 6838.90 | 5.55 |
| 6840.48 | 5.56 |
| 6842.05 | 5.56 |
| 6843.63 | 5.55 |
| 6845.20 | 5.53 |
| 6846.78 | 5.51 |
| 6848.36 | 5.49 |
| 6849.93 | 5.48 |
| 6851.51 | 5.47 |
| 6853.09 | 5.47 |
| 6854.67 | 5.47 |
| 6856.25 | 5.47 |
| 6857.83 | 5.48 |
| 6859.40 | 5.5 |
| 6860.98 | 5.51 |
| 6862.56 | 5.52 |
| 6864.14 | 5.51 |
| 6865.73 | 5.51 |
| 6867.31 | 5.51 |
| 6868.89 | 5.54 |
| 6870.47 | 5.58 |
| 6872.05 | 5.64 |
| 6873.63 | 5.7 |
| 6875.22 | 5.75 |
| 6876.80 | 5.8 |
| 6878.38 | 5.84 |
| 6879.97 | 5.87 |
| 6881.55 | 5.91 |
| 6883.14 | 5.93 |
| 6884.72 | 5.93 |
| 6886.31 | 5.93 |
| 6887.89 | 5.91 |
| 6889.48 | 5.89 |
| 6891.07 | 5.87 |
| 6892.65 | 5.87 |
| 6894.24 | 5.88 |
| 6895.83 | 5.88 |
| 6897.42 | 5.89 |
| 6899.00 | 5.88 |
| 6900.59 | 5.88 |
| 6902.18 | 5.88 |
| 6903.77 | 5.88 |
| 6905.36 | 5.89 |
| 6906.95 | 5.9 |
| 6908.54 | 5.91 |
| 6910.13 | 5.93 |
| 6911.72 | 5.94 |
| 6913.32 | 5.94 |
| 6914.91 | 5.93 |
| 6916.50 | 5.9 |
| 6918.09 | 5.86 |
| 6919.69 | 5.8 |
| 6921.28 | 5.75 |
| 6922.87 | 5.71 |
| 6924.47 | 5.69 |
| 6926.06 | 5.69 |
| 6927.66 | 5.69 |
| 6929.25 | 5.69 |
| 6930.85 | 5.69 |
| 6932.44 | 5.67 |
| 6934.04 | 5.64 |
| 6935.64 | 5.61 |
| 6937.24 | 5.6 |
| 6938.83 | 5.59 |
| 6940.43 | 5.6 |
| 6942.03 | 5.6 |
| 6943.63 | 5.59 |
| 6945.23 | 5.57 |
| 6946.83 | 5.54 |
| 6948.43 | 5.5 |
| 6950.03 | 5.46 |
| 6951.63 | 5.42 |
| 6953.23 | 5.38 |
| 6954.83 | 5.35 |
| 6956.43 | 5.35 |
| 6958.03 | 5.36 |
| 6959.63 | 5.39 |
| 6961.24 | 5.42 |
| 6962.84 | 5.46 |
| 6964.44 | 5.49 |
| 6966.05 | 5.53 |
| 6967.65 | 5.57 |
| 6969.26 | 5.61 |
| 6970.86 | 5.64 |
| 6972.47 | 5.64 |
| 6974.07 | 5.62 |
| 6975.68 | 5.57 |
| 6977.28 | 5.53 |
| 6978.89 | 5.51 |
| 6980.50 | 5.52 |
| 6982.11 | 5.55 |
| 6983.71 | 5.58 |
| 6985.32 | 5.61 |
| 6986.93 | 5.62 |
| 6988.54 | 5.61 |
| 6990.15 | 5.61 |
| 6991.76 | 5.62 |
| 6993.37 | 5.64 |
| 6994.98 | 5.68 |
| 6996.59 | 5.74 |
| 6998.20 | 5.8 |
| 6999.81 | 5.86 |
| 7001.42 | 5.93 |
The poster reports 1.01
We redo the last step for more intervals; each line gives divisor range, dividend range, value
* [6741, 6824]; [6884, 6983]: 1.02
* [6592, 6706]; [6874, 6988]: 1.04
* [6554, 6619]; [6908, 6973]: 0.97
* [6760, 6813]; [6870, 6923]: 1.05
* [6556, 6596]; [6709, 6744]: 0.94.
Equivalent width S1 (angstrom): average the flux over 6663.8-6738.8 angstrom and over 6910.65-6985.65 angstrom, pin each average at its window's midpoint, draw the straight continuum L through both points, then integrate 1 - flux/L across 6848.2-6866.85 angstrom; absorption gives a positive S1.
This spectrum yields 0.3 angstrom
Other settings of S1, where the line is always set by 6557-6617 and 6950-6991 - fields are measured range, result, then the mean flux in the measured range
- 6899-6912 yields -0.8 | 5.9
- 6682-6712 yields 1.0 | 5.55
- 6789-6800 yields 0.2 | 5.56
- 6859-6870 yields 0.2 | 5.51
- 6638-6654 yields 0.4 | 5.63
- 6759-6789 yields 1.0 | 5.49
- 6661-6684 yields 1.3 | 5.43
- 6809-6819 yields -0.2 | 5.78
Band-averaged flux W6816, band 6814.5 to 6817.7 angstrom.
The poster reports 5.78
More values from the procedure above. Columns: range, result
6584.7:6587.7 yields 6.36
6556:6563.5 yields 5.82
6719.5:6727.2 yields 5.61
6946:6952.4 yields 5.48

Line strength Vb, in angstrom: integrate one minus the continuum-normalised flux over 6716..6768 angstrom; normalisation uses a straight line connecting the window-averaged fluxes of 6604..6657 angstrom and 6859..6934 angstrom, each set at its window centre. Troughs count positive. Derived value 1.3 angstrom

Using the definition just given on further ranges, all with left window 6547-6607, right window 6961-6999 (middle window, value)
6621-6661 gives 2.31 angstrom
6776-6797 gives 0.39 angstrom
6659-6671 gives 0.79 angstrom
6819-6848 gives 0.38 angstrom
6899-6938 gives -1.08 angstrom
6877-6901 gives -0.96 angstrom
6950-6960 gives 0.41 angstrom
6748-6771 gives 1.89 angstrom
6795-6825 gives 0.01 angstrom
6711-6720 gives 0.04 angstrom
